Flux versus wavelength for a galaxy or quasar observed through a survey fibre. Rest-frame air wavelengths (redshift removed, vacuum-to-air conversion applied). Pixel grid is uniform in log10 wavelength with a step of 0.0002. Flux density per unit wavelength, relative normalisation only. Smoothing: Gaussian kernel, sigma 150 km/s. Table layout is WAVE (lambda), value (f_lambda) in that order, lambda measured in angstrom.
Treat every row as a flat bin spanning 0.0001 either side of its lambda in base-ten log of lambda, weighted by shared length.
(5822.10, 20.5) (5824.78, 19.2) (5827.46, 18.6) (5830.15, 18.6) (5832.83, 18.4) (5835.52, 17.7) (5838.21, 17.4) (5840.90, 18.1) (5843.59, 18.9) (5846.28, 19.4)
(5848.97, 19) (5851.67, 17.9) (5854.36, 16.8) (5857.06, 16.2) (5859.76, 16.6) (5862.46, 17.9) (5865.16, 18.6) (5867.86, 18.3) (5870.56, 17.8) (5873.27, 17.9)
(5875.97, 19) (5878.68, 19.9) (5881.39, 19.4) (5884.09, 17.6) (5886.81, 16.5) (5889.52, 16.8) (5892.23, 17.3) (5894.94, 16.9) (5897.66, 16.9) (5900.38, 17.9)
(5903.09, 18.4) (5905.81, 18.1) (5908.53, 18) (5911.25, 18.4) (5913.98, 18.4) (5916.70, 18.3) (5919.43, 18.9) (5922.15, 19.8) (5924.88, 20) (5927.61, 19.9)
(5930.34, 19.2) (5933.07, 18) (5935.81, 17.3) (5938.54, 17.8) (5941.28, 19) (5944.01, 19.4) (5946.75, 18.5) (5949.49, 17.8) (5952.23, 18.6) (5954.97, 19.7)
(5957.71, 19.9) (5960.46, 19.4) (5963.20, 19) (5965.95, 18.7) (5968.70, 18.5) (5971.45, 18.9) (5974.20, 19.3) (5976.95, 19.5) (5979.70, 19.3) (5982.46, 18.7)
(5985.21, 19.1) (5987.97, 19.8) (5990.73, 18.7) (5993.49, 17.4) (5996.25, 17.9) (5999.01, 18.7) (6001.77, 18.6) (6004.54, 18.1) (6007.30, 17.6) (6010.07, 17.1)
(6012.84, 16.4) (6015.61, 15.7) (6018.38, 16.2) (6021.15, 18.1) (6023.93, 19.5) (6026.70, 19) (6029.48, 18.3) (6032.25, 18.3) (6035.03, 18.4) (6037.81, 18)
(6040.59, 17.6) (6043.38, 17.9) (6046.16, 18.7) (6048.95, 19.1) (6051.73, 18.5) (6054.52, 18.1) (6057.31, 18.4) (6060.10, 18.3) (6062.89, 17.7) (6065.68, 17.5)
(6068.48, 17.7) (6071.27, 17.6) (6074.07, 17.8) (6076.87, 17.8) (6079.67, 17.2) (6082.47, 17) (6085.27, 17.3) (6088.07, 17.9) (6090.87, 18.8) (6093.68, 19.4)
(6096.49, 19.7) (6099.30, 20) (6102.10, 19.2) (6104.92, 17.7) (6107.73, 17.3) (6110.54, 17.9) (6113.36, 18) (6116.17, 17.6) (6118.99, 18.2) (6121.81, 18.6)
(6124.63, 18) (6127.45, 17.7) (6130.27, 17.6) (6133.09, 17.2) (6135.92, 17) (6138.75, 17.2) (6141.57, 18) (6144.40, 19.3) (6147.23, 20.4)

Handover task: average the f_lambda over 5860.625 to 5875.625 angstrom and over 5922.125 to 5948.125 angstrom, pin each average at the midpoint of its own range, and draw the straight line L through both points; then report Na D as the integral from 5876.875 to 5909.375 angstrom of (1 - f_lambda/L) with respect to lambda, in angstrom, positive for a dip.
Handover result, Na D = 1.0 angstrom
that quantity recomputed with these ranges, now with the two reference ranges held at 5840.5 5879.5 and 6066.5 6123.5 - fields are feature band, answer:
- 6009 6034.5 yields 0.7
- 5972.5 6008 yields -1.1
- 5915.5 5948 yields -1.3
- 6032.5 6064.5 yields -0.2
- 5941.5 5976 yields -1.6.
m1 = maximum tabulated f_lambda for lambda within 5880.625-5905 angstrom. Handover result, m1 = 19.4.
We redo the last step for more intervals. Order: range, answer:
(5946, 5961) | 19.9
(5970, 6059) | 19.8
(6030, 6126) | 20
